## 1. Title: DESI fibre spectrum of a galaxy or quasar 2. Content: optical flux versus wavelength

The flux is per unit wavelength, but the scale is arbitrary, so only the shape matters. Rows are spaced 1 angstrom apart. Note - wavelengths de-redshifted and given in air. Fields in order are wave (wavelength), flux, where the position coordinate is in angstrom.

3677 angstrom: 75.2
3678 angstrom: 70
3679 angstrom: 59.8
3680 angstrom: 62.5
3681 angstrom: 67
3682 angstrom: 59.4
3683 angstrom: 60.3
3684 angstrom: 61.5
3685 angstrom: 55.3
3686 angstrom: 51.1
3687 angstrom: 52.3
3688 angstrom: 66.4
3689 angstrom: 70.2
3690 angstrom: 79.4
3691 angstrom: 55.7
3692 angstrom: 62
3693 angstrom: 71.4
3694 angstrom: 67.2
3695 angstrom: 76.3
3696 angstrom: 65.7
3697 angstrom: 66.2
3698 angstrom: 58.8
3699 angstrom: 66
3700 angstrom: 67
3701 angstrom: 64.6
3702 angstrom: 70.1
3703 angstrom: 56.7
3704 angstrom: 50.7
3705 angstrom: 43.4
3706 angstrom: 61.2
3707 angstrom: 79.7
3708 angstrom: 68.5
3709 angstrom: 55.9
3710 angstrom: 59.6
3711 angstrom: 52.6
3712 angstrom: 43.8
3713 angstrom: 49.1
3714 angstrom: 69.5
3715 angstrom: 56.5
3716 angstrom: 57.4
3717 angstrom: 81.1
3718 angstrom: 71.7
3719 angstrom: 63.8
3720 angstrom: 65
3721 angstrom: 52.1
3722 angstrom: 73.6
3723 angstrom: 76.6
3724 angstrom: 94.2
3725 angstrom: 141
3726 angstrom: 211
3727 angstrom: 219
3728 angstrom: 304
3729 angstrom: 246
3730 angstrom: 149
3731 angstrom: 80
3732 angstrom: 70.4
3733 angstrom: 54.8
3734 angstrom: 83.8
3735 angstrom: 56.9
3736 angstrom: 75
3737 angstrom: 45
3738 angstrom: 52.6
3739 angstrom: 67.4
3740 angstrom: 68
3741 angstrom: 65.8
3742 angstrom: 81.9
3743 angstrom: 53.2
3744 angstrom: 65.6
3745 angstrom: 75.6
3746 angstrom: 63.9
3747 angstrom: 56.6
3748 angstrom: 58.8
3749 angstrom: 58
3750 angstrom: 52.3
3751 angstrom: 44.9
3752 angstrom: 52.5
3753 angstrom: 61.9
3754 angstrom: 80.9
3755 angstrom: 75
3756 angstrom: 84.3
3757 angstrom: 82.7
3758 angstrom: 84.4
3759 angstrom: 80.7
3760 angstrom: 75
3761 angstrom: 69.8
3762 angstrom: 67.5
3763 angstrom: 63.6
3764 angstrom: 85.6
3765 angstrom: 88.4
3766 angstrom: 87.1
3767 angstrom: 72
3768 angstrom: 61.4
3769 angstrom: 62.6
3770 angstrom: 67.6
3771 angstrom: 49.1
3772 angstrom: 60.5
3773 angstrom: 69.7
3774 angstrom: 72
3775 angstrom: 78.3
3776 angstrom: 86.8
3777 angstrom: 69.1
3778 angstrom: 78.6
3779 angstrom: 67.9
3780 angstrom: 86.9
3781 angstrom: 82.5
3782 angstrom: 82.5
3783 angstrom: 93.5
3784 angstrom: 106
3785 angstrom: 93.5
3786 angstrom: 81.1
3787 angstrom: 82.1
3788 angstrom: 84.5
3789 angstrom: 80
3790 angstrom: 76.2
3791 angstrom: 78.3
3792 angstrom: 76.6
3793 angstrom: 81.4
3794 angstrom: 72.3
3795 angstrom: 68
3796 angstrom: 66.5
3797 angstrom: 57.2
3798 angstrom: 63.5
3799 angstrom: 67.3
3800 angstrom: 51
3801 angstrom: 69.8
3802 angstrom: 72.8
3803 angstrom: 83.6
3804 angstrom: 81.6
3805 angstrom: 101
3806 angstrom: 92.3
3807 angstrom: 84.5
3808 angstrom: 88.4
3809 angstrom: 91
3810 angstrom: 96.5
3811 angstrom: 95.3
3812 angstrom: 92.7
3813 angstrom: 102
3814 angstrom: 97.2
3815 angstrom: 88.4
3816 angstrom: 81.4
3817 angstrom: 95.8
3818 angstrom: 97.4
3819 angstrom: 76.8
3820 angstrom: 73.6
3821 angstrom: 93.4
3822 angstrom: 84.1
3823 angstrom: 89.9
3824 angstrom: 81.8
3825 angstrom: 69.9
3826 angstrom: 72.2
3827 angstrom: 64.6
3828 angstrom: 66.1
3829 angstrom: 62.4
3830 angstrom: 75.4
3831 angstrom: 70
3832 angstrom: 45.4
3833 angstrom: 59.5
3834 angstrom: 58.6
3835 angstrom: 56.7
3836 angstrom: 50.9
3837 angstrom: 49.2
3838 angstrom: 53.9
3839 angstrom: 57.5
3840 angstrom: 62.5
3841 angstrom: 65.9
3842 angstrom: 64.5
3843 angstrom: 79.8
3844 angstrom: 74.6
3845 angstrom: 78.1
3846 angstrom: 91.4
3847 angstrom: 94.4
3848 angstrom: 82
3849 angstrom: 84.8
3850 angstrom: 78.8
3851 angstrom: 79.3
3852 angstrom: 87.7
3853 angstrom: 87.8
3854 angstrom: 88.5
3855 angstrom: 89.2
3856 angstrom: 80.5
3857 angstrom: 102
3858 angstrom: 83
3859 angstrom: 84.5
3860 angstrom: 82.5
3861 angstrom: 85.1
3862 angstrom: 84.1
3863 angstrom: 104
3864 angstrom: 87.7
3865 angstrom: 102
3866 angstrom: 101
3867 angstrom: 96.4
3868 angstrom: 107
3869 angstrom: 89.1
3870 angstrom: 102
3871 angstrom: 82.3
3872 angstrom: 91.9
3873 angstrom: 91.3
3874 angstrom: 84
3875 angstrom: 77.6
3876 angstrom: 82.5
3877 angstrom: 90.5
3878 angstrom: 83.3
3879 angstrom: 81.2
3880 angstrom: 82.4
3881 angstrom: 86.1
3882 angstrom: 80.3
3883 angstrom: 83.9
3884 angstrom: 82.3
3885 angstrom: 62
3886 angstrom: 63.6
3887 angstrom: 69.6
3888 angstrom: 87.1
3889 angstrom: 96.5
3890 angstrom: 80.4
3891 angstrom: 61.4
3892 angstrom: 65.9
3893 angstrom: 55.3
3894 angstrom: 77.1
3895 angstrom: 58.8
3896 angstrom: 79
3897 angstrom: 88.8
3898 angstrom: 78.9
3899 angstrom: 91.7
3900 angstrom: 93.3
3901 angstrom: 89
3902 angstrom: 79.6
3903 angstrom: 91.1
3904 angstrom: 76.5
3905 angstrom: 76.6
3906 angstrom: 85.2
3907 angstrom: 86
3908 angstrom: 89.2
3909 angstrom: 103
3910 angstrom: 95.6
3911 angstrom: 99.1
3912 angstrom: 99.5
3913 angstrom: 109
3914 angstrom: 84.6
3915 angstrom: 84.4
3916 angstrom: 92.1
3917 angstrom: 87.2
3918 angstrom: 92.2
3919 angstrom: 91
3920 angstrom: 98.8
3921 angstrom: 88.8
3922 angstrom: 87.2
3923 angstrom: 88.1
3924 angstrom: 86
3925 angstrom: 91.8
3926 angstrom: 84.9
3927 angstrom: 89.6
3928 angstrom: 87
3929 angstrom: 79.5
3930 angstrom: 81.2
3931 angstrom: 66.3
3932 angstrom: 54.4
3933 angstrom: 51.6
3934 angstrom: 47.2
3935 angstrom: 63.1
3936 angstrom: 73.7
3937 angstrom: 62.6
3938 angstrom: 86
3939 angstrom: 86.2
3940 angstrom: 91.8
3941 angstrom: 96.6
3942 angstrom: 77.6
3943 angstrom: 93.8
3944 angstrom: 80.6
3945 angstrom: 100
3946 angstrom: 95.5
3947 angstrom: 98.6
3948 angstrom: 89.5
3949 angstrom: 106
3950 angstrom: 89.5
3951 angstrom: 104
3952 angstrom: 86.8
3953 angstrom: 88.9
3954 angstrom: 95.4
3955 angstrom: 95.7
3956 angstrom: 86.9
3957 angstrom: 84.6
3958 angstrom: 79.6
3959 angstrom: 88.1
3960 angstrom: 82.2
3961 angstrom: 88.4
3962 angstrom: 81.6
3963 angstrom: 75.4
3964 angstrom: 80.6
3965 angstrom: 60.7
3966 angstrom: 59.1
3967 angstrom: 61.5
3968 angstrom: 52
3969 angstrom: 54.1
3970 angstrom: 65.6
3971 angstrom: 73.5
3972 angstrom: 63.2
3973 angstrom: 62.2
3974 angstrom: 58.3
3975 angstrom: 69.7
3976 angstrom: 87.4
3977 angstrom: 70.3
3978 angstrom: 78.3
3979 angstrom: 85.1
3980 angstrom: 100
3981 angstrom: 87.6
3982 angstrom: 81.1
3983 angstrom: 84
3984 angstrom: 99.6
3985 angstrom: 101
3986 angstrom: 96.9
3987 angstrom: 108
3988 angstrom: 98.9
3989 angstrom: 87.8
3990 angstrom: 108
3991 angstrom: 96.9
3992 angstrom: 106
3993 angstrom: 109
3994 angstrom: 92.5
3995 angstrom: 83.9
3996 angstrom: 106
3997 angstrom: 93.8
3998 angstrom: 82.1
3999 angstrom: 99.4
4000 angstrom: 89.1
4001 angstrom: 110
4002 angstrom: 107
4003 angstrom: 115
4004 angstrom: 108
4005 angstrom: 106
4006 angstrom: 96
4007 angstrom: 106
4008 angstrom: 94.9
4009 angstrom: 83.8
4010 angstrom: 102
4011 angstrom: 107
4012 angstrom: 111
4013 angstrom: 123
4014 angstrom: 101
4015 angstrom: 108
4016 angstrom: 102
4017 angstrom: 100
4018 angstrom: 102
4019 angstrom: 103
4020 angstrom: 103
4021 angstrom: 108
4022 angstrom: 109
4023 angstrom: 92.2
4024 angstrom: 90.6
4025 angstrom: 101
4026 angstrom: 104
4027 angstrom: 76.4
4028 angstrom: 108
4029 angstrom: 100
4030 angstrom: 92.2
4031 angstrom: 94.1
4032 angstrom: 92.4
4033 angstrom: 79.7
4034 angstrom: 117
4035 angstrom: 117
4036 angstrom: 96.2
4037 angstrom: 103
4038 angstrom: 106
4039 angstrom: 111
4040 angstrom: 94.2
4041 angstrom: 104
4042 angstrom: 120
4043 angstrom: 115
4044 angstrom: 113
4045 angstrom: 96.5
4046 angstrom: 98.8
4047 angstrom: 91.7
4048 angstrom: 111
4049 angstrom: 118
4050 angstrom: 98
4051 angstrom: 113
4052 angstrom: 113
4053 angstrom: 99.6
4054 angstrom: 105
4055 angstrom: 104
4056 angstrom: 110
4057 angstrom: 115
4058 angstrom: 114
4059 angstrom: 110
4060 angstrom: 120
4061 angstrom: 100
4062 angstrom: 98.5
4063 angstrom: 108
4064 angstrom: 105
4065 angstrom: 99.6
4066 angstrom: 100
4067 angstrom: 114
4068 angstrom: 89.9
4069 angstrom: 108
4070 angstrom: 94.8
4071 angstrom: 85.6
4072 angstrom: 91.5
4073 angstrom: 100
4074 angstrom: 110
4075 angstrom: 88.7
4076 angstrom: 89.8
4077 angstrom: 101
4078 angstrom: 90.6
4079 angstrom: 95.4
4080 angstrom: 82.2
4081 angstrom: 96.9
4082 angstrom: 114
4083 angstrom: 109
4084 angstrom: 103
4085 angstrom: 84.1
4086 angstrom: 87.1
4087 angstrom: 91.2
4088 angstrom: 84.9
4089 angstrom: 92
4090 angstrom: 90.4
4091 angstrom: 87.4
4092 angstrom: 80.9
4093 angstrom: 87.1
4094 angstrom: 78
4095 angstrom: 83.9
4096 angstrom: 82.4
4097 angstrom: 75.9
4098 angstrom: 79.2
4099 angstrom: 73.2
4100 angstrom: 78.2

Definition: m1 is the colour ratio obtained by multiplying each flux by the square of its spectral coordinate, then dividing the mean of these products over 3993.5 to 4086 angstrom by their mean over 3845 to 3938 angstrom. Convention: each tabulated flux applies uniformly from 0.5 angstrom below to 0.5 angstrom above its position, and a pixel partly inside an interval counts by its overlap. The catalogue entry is 1.30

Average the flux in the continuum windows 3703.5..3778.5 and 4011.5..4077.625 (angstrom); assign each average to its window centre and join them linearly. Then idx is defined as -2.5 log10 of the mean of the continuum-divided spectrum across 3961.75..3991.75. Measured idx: 0.22 mag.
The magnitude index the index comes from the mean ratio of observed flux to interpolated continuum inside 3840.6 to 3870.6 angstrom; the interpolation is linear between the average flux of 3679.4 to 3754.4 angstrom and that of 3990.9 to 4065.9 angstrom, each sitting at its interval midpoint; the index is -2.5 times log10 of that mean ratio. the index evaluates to 0.005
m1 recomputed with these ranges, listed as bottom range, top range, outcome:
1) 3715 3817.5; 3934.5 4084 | 1.31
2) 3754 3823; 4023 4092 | 1.45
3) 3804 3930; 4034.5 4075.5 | 1.39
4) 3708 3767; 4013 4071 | 1.48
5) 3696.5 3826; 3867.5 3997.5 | 1.16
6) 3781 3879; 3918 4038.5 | 1.20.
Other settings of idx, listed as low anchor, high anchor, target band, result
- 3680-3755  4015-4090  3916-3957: 0.09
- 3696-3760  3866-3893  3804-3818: -0.14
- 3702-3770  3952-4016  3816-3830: 0.05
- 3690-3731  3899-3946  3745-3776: 0.23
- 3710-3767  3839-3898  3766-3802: 0.12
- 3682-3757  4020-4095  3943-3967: 0.07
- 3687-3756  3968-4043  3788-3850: 0.10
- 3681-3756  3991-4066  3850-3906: 0.07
